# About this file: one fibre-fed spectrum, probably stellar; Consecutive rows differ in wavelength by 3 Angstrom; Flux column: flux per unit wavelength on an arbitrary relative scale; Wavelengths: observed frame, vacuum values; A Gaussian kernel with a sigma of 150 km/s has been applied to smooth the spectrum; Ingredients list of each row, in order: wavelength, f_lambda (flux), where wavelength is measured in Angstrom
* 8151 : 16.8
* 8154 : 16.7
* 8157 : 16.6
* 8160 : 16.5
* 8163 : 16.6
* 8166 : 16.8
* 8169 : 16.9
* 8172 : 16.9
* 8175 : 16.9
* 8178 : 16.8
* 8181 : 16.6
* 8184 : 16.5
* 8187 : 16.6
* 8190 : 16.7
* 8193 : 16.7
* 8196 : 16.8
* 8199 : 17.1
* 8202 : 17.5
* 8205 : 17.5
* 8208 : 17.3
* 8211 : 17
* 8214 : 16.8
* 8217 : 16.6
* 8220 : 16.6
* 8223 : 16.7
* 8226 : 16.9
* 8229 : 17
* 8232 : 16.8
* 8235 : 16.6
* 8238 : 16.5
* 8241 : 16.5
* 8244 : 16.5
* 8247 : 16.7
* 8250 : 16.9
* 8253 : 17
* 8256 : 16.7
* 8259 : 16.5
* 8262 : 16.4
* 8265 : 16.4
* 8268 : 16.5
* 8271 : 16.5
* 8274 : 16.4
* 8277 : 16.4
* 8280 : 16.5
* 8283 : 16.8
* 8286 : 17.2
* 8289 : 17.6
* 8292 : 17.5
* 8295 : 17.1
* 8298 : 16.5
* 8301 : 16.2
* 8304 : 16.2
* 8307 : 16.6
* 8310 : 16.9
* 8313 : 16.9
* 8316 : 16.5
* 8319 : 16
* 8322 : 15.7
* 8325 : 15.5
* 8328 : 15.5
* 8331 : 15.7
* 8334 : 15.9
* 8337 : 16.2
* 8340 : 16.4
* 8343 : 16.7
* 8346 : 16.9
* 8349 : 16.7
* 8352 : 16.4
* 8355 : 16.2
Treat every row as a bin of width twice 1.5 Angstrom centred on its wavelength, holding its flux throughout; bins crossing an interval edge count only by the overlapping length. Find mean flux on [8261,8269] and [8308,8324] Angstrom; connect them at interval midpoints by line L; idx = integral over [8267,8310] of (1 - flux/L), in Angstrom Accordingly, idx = -0.8 Angstrom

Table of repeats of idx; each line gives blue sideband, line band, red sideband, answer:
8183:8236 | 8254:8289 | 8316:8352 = -0.2 Angstrom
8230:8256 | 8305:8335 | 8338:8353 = 0.9 Angstrom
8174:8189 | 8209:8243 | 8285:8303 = 0.1 Angstrom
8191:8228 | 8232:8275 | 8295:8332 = 0.2 Angstrom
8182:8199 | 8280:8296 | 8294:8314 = -0.5 Angstrom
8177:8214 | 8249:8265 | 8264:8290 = 0.1 Angstrom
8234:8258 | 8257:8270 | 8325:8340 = 0.0 Angstrom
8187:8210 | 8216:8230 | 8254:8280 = 0.1 Angstrom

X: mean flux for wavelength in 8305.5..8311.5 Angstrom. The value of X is 16.8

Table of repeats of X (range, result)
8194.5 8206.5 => 17.2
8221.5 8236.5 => 16.8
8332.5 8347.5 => 16.4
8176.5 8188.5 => 16.6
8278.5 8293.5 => 17.1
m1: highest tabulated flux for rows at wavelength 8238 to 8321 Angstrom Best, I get 17.6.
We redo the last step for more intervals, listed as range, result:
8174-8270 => 17.5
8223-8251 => 17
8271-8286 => 17.2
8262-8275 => 16.5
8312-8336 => 16.9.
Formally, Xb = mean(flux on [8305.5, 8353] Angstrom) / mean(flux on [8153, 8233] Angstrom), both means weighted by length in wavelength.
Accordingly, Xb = 1.0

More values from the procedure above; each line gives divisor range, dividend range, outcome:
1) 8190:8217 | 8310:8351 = 0.95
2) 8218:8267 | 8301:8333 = 0.97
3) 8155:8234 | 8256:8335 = 0.98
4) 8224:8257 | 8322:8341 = 0.95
